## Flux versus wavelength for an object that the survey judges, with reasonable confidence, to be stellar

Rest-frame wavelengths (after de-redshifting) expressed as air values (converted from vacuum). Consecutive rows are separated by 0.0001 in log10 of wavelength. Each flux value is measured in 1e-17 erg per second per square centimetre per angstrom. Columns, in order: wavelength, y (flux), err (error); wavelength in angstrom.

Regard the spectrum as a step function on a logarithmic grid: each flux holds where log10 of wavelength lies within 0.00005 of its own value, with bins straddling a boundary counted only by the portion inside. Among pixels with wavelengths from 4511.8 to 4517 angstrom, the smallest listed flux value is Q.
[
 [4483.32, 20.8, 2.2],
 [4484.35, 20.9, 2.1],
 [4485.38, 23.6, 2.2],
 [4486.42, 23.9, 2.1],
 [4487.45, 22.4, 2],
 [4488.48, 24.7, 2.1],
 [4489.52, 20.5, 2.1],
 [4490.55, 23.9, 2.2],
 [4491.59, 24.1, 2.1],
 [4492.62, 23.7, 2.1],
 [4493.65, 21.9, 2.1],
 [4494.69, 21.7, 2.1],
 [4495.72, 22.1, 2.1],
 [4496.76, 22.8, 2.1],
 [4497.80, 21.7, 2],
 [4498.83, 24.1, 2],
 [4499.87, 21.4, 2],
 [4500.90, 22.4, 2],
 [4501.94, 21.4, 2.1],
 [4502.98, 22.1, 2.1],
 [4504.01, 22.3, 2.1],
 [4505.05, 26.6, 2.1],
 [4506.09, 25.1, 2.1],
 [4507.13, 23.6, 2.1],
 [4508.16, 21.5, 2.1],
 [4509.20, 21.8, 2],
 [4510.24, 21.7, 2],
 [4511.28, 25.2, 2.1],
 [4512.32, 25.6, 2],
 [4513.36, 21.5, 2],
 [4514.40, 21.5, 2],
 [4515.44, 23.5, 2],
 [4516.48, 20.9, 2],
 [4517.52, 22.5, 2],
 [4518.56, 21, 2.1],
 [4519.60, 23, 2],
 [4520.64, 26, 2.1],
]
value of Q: 20.9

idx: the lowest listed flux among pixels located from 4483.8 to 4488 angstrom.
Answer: 20.9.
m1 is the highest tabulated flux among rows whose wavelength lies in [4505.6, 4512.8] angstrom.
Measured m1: 25.6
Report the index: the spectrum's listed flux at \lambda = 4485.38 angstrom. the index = 23.6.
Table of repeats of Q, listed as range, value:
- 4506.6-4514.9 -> 21.5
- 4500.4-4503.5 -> 21.4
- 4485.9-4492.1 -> 20.5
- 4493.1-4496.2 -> 21.7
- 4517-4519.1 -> 21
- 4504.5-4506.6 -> 25.1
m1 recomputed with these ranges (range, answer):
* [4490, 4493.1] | 24.1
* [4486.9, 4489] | 24.7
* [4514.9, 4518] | 23.5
